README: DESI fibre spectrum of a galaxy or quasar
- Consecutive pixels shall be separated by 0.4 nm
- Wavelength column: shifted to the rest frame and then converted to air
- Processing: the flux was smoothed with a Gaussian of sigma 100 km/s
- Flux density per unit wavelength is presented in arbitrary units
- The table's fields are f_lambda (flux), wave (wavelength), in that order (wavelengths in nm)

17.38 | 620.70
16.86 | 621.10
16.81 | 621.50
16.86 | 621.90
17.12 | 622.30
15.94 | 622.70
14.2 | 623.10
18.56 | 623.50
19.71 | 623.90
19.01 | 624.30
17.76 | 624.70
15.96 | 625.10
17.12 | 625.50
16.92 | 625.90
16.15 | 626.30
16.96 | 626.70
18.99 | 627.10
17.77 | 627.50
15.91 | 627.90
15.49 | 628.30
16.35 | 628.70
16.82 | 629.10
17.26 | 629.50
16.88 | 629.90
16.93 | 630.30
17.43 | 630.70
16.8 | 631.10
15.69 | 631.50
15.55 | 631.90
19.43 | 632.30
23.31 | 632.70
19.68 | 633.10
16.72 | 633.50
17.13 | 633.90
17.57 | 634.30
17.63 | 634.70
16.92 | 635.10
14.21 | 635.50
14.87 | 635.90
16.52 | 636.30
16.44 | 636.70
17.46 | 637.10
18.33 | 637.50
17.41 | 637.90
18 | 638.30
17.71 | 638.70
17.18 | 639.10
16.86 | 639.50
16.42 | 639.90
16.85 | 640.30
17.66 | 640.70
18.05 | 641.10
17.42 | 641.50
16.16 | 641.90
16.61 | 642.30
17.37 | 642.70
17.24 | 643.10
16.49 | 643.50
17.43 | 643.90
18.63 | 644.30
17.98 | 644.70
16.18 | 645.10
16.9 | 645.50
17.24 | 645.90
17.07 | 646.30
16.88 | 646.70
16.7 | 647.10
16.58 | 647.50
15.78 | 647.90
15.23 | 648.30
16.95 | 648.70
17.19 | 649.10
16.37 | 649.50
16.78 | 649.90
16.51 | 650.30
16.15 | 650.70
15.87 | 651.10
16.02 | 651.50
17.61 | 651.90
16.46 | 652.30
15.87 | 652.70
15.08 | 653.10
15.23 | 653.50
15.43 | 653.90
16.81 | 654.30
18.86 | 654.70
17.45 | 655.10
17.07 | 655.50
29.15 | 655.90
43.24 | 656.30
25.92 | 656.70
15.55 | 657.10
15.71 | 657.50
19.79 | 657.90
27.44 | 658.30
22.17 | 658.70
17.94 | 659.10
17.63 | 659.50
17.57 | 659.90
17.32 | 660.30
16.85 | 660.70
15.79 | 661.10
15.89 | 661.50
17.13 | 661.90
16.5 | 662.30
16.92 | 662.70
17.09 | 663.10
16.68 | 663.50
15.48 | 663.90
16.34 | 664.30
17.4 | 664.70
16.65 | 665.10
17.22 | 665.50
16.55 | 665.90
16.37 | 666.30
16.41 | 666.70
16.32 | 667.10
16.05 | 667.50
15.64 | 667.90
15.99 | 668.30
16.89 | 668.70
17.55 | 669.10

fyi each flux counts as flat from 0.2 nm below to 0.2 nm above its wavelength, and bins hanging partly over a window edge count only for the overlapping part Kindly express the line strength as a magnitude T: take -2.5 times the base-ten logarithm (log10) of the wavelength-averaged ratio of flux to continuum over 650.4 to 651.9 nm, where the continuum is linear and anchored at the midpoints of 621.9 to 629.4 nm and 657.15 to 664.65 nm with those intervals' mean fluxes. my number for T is 0.08 mag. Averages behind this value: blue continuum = 17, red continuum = 17.7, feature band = 16.3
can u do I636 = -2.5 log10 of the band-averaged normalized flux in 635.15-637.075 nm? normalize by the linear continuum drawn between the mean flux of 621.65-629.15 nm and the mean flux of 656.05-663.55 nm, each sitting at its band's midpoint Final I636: 0.13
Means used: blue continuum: 17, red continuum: 19.8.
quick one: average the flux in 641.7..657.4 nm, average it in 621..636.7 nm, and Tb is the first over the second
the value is 1.04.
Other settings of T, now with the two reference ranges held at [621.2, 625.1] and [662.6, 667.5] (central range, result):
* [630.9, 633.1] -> -0.073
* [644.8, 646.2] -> 0.001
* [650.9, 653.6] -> 0.049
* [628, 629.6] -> 0.049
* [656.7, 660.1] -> -0.175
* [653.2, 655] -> 0.014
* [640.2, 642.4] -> -0.013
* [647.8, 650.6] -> 0.028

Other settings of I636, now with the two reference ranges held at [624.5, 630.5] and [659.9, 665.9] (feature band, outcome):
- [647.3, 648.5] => 0.06 mag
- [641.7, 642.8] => 0.01 mag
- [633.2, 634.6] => -0.03 mag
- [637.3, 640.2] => -0.04 mag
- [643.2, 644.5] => -0.04 mag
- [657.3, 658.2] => -0.13 mag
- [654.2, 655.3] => -0.07 mag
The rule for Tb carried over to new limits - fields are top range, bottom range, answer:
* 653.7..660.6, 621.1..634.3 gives 1.20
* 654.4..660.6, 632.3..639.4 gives 1.22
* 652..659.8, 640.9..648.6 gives 1.19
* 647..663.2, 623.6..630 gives 1.06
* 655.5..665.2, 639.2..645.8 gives 1.14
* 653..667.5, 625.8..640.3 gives 1.08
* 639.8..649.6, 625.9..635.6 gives 0.98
